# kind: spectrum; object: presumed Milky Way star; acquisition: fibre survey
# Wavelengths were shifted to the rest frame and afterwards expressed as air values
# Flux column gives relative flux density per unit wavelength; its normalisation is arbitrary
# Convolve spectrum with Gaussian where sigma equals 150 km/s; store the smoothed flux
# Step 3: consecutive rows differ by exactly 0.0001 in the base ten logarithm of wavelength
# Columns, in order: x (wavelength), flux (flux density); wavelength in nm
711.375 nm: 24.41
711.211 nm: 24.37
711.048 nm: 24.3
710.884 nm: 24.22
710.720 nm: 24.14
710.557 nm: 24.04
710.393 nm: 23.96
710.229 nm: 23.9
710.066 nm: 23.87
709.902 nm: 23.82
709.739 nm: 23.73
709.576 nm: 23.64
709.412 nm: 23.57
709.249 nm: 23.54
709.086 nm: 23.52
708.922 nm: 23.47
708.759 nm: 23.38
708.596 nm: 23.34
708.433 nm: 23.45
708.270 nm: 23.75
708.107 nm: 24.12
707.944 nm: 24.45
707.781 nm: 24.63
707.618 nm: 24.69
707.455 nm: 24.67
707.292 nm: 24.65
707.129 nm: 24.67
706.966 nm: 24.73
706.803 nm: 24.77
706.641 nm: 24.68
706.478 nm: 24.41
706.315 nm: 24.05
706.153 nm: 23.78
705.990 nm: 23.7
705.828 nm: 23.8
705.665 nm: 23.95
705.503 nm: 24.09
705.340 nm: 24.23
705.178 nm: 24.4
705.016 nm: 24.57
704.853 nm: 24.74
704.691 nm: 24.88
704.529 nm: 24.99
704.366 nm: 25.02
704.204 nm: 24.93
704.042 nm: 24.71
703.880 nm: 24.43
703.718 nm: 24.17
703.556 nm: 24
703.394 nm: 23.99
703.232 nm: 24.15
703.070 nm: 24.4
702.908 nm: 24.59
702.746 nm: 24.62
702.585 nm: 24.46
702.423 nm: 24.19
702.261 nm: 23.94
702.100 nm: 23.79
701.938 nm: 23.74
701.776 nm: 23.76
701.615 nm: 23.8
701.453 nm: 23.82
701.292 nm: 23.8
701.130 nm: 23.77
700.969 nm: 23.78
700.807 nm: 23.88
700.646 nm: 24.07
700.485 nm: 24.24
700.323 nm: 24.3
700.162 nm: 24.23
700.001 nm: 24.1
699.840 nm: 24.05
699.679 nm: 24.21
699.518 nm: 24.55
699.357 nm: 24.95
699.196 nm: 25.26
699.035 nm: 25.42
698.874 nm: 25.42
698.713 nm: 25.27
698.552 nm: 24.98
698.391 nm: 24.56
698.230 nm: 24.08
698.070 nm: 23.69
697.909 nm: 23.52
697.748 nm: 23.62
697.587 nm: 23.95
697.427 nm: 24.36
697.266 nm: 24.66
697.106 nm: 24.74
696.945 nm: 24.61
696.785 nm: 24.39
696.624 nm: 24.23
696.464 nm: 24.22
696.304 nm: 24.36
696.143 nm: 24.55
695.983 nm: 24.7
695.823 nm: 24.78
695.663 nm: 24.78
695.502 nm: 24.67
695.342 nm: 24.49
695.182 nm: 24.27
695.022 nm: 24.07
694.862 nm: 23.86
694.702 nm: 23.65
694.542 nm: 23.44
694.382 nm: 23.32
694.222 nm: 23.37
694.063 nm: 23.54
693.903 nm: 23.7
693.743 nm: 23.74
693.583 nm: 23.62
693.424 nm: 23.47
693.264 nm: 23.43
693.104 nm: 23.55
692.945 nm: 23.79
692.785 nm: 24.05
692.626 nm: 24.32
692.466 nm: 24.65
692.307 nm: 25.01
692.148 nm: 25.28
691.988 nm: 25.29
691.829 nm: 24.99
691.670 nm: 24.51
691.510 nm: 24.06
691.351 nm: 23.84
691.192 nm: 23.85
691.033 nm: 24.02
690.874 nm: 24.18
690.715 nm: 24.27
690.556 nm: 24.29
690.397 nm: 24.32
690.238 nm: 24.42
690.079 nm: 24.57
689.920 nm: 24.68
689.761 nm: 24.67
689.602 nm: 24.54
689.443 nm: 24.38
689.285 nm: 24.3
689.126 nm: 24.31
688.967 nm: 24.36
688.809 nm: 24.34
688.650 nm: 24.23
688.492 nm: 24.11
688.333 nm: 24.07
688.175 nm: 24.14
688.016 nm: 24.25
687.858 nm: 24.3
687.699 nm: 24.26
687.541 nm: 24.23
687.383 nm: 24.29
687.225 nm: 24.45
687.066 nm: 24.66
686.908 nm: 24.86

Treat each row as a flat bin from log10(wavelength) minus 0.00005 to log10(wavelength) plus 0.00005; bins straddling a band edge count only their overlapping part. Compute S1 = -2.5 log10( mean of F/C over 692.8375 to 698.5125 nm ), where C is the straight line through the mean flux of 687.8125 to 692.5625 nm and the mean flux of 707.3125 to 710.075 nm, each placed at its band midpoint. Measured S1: 0.009 mag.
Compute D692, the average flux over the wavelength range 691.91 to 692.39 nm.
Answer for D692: 25.2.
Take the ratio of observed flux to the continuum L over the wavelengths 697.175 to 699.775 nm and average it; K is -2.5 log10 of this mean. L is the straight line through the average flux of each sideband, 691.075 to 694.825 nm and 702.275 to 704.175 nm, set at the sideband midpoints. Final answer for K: -0.015 mag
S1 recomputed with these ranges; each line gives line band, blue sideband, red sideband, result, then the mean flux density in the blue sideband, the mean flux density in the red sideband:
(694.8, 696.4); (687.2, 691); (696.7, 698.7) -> -0.01 mag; 24.3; 24.3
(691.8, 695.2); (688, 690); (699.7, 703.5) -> 0.01 mag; 24.3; 24.1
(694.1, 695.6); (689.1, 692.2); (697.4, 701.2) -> 0.02 mag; 24.4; 24.3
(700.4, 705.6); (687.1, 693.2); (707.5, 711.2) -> -0.01 mag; 24.3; 23.9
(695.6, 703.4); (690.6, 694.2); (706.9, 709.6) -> -0.01 mag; 24.1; 24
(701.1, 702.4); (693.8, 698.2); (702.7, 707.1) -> 0.02 mag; 24.1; 24.4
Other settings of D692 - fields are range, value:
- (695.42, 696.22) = 24.7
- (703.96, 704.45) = 24.9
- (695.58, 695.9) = 24.7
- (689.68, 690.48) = 24.5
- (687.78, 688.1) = 24.3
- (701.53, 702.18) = 23.7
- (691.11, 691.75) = 24.1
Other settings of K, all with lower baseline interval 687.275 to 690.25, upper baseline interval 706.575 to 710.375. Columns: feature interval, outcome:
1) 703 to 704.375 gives -0.01 mag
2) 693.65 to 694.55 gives 0.03 mag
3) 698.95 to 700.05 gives -0.02 mag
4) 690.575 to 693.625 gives 0.00 mag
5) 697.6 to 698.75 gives 0.00 mag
